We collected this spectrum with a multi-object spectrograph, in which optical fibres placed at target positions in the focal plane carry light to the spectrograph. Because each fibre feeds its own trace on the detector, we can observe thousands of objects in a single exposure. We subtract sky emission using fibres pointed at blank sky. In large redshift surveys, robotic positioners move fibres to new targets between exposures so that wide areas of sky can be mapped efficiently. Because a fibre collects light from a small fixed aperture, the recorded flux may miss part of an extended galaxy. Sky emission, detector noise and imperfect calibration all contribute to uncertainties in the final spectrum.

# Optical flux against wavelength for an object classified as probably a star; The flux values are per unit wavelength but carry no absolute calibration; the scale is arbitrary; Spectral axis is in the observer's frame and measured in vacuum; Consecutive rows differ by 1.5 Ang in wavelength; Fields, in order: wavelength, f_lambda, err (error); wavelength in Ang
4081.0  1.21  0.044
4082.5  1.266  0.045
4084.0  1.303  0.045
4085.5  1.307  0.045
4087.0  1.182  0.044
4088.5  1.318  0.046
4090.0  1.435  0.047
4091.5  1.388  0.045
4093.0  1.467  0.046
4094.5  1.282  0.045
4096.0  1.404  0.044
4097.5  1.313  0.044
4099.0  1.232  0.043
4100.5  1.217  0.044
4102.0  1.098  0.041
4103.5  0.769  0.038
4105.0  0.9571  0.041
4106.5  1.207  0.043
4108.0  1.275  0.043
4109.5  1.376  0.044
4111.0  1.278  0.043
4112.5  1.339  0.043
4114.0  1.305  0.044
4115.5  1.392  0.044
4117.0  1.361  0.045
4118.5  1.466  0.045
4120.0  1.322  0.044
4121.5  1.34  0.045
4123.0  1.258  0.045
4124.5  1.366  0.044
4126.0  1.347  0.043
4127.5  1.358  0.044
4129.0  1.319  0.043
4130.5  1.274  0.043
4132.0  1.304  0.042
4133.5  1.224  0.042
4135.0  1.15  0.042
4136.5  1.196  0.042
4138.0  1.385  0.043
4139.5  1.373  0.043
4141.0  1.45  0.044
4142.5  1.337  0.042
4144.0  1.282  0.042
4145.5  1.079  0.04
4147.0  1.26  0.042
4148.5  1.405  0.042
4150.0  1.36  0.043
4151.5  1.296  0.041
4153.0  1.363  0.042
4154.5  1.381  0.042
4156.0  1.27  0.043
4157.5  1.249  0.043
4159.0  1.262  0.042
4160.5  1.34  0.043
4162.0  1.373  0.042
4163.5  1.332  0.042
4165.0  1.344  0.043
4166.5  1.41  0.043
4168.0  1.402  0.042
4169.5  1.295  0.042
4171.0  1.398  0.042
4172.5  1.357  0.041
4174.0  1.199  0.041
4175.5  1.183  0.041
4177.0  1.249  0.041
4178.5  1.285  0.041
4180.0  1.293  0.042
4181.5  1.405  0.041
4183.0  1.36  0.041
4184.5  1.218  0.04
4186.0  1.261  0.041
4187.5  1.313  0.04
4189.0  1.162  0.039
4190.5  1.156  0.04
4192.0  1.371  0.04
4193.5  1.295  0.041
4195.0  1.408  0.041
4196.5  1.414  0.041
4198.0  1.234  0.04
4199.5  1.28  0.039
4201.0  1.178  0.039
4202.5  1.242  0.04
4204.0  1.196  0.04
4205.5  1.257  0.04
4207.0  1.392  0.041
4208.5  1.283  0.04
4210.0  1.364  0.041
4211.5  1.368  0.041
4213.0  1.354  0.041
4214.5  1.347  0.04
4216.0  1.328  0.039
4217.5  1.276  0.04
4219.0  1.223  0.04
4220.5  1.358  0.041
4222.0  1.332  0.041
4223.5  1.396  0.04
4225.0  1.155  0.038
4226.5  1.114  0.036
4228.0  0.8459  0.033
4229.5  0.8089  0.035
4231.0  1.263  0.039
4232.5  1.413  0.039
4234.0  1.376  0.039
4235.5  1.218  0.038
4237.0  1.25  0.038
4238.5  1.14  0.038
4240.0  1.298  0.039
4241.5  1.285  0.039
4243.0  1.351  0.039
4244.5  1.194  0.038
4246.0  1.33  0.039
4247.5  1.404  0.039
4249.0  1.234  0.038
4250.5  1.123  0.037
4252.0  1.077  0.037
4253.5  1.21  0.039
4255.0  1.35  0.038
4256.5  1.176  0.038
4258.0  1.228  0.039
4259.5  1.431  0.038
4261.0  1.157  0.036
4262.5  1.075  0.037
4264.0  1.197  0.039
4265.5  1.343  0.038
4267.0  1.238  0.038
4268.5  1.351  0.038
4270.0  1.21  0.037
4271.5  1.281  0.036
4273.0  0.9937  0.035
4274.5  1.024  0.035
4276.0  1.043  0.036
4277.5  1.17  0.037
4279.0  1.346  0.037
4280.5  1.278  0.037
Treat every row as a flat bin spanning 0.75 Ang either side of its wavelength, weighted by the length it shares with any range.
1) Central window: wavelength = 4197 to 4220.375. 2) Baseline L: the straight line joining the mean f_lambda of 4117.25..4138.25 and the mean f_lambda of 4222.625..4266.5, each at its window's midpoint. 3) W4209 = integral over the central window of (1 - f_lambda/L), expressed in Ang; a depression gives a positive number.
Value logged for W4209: -0.8 Ang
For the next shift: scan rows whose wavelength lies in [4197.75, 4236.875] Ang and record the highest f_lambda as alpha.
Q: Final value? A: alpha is 1.413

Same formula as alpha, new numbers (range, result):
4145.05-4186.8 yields 1.41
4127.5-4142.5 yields 1.45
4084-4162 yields 1.467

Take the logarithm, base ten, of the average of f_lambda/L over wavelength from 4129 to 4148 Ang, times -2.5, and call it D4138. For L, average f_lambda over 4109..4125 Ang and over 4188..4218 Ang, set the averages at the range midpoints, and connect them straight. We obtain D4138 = 0.044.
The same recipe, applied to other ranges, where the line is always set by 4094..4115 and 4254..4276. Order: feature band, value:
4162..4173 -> -0.12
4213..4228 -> -0.04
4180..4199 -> -0.07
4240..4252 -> -0.04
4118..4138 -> -0.07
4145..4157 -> -0.08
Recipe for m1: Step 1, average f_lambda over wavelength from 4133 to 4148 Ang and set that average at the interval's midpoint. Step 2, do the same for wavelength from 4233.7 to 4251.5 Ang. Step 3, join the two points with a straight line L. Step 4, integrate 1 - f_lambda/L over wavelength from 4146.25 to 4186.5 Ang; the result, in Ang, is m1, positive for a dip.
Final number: -1.4 Ang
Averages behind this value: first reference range 1.28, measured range 1.32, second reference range 1.26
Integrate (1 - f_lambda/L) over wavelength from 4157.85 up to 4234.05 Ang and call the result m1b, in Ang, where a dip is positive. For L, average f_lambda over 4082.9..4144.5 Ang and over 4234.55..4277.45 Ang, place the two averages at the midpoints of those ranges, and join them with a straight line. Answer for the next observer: -1.91 Ang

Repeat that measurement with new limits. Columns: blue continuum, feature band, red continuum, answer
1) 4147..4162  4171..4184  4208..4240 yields 0.0 Ang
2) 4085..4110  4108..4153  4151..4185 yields -1.3 Ang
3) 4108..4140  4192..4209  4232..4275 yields -0.3 Ang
